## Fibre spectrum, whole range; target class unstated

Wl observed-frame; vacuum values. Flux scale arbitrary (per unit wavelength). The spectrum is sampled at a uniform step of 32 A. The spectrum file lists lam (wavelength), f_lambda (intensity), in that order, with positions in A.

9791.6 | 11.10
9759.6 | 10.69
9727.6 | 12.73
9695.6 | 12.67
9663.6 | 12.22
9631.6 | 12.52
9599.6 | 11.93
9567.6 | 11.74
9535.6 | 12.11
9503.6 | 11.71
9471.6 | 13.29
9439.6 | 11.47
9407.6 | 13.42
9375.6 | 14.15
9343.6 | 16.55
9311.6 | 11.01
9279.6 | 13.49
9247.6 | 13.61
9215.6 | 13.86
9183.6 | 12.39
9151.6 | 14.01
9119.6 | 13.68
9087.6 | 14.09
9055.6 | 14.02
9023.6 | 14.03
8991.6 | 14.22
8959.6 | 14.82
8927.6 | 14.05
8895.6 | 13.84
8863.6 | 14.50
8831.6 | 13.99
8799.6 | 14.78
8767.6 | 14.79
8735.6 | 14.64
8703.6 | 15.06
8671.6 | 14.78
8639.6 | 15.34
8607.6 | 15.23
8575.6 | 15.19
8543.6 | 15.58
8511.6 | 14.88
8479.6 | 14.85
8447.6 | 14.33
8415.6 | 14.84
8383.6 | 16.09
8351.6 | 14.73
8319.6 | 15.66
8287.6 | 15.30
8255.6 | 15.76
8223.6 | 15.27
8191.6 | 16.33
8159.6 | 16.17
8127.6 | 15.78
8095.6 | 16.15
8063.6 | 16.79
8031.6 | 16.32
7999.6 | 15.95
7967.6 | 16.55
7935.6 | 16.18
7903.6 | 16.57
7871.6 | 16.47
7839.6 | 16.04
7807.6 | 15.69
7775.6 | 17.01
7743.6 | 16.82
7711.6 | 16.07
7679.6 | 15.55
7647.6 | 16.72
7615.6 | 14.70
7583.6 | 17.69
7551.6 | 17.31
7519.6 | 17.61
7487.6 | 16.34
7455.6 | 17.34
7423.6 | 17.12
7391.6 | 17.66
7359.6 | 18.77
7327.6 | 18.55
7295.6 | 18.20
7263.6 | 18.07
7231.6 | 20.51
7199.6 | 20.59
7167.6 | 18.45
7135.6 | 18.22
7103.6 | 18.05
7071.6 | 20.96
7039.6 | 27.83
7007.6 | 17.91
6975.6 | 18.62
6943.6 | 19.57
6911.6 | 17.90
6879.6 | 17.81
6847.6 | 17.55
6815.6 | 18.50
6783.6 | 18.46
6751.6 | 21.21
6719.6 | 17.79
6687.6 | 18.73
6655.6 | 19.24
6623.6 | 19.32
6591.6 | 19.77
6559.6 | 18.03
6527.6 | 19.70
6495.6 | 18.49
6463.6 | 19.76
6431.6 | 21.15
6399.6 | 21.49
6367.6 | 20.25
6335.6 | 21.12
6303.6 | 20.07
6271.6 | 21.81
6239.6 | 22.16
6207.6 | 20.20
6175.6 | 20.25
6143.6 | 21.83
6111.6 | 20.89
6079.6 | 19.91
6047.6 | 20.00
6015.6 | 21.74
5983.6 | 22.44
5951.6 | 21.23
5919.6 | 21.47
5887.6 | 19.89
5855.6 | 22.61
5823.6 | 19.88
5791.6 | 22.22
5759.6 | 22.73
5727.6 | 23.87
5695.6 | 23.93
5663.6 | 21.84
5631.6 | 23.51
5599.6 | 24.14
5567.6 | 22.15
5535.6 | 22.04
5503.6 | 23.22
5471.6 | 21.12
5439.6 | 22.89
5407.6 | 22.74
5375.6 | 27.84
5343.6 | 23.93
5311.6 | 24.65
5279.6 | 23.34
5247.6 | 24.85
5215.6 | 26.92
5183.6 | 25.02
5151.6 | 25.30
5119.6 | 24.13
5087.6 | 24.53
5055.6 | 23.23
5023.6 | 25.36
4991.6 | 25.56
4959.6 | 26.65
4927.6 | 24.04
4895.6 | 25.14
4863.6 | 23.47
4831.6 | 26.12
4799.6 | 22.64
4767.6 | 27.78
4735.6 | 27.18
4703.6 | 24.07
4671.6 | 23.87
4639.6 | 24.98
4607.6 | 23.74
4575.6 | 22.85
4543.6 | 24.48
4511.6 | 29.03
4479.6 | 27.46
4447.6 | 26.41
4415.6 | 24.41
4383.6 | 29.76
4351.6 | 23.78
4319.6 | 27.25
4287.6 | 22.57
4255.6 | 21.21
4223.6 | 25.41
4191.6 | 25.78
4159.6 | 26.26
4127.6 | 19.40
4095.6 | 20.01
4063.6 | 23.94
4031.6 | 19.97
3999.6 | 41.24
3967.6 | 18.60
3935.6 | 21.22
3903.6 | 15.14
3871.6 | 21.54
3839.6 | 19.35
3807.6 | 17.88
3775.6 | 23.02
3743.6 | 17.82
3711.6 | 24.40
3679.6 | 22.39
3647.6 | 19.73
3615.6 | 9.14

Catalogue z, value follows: 0.073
